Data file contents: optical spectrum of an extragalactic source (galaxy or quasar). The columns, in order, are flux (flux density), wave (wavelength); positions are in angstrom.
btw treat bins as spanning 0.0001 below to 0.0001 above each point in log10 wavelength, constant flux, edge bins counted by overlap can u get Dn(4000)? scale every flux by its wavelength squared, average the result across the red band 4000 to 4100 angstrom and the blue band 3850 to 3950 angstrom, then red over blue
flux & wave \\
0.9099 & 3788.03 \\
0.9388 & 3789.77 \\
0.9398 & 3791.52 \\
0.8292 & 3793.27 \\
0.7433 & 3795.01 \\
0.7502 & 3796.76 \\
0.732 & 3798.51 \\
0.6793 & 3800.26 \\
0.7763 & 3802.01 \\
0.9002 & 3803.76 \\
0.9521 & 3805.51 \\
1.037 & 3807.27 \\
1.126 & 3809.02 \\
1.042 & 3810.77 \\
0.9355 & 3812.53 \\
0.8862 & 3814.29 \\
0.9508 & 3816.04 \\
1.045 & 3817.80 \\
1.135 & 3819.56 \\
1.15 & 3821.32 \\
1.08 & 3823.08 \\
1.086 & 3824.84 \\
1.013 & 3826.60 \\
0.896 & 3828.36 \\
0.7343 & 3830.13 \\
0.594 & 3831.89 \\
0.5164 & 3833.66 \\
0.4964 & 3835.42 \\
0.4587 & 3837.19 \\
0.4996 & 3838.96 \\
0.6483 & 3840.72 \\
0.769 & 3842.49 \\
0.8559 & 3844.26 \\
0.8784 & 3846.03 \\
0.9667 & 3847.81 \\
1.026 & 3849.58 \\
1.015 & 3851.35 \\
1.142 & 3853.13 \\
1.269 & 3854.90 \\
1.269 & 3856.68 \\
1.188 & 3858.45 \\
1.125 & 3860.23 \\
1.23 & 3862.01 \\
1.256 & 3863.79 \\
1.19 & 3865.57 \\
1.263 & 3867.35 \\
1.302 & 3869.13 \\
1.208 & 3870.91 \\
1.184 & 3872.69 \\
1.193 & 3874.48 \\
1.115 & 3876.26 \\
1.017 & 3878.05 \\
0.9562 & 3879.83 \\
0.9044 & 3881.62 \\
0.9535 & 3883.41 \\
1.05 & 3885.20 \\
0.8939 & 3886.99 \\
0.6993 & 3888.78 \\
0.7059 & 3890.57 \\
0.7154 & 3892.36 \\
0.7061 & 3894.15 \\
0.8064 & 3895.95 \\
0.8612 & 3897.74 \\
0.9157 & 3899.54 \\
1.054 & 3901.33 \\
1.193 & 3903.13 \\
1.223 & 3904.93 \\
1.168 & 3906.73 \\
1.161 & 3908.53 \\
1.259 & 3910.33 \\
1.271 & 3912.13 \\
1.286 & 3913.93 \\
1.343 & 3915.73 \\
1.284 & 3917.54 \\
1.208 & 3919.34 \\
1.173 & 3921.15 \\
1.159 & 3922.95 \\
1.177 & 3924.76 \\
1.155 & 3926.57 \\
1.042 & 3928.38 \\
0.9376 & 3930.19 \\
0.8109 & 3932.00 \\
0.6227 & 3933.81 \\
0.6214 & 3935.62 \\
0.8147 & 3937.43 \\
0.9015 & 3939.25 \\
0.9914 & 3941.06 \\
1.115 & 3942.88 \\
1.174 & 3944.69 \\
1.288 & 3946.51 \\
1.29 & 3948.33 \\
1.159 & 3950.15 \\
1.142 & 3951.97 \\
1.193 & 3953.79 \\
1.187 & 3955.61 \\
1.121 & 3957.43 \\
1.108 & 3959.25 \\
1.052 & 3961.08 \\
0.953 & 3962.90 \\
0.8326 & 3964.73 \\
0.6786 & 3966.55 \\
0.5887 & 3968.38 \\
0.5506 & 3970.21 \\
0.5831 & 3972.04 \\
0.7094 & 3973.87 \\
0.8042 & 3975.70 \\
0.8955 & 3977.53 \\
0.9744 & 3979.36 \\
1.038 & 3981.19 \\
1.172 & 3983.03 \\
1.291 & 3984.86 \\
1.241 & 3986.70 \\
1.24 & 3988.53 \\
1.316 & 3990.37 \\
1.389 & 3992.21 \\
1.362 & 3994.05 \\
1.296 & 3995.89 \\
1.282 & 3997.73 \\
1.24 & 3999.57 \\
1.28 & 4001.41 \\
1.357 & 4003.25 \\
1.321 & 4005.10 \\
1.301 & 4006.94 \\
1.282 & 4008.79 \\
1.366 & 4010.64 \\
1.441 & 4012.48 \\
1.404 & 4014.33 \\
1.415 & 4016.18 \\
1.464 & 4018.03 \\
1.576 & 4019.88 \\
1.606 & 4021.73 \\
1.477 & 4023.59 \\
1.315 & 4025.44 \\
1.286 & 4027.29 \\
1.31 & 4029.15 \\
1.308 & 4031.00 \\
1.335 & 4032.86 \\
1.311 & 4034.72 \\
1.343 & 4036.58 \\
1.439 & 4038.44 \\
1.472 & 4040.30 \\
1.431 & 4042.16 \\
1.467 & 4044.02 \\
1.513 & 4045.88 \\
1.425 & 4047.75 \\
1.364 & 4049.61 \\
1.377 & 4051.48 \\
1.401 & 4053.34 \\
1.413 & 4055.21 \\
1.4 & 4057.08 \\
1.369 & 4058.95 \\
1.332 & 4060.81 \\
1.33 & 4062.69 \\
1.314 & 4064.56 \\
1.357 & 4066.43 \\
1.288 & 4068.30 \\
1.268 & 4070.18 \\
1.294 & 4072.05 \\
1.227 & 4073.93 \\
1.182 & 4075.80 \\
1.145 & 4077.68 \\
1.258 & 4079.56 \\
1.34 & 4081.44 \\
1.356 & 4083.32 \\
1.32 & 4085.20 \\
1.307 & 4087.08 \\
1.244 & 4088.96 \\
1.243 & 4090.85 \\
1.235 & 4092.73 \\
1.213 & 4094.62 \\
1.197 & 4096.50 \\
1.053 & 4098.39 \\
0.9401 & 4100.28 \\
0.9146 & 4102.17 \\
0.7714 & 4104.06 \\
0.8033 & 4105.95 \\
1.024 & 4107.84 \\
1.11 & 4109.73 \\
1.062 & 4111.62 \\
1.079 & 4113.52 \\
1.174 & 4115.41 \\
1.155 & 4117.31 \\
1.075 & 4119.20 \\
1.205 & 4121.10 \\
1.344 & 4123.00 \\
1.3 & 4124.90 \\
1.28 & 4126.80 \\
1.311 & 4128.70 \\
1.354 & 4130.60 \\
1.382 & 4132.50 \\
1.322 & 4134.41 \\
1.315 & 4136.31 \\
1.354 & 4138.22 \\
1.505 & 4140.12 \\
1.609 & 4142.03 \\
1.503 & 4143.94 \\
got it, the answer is 1.3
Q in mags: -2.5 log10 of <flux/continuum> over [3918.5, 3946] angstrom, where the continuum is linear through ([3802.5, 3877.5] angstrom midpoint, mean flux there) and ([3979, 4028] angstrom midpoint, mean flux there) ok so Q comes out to 0.18 mag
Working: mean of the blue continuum 0.991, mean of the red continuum 1.33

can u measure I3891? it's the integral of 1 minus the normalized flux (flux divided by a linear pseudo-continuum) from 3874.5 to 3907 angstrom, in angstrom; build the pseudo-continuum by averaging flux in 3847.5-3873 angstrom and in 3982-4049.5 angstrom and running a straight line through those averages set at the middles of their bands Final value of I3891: 7.3 angstrom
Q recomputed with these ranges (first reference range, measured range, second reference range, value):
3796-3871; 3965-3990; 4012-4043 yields 0.38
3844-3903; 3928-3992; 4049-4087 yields 0.17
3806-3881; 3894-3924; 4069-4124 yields -0.10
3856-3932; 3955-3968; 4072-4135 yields 0.15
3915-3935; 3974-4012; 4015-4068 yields 0.04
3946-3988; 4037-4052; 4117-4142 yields -0.24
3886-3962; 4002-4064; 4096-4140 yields -0.24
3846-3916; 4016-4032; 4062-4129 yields -0.23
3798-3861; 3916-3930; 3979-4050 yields -0.03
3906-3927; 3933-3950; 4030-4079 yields 0.25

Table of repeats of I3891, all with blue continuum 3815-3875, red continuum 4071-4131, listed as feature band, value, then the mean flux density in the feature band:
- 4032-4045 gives -3.2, 1.4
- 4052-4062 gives -2.1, 1.38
